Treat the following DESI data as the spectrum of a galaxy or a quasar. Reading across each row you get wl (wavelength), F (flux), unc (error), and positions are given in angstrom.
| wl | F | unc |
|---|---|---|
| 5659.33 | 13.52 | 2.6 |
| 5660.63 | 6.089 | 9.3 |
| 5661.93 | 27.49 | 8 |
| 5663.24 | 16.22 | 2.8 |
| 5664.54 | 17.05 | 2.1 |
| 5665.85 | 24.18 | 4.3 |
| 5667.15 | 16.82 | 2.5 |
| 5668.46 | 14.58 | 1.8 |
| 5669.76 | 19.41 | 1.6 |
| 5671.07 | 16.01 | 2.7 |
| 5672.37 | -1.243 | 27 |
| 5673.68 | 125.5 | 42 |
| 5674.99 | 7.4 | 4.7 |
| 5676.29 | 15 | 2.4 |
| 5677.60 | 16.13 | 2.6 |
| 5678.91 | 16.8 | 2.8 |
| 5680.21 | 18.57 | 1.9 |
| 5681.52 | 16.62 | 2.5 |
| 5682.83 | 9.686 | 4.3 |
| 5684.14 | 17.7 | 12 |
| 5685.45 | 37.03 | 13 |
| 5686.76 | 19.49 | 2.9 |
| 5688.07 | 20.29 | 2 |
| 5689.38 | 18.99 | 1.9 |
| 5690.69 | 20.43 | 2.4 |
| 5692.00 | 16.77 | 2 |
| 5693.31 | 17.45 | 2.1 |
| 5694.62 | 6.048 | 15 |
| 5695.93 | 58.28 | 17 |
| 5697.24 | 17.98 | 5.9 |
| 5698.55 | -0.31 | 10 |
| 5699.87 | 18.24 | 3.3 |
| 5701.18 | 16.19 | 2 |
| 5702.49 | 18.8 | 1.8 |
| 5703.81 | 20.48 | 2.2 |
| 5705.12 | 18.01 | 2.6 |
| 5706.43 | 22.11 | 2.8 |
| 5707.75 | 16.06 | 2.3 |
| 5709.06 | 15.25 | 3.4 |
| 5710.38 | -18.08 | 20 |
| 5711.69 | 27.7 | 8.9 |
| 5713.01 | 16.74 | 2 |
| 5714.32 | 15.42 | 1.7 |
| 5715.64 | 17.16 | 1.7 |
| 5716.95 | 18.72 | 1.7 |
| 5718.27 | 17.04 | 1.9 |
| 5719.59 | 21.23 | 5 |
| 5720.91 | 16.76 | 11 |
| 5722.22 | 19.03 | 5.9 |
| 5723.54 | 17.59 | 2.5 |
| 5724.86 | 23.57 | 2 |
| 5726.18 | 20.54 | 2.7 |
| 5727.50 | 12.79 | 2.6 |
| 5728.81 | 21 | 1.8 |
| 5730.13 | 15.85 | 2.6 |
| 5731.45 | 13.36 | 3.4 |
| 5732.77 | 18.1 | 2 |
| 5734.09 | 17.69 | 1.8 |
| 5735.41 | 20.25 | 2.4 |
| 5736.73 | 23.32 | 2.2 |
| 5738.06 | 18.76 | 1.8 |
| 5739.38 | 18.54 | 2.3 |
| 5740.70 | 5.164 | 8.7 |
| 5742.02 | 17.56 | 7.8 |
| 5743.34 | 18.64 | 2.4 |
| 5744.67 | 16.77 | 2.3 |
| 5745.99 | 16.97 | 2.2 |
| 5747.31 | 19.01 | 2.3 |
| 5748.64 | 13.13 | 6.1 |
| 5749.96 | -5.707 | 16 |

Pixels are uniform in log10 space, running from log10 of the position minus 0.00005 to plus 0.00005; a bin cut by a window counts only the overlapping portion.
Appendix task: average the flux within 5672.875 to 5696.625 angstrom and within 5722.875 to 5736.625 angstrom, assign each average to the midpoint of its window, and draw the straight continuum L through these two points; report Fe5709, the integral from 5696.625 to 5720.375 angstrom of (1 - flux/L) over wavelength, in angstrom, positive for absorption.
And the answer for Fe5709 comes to 6.6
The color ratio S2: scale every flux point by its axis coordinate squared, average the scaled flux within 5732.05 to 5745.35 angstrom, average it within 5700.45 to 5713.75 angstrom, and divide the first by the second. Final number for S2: 1.15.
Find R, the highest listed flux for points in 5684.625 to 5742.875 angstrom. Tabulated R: 58.28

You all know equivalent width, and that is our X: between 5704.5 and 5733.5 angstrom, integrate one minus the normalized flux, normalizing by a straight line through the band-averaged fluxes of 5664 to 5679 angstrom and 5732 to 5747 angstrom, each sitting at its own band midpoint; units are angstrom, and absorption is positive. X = 4.1 angstrom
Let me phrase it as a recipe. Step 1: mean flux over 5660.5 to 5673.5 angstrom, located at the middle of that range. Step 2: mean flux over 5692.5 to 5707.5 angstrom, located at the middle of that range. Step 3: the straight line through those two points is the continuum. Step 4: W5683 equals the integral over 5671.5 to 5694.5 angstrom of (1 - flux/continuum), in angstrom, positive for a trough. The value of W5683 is -3.4 angstrom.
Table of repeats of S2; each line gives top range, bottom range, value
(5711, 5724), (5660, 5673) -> 1.21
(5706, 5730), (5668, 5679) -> 0.65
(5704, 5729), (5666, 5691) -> 0.76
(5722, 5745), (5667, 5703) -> 0.84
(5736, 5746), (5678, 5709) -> 0.90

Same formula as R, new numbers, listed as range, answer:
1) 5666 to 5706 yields 125.5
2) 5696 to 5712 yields 27.7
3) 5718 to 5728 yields 23.57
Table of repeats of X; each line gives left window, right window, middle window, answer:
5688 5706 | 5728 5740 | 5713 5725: 0.35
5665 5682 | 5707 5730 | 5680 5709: 1.30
